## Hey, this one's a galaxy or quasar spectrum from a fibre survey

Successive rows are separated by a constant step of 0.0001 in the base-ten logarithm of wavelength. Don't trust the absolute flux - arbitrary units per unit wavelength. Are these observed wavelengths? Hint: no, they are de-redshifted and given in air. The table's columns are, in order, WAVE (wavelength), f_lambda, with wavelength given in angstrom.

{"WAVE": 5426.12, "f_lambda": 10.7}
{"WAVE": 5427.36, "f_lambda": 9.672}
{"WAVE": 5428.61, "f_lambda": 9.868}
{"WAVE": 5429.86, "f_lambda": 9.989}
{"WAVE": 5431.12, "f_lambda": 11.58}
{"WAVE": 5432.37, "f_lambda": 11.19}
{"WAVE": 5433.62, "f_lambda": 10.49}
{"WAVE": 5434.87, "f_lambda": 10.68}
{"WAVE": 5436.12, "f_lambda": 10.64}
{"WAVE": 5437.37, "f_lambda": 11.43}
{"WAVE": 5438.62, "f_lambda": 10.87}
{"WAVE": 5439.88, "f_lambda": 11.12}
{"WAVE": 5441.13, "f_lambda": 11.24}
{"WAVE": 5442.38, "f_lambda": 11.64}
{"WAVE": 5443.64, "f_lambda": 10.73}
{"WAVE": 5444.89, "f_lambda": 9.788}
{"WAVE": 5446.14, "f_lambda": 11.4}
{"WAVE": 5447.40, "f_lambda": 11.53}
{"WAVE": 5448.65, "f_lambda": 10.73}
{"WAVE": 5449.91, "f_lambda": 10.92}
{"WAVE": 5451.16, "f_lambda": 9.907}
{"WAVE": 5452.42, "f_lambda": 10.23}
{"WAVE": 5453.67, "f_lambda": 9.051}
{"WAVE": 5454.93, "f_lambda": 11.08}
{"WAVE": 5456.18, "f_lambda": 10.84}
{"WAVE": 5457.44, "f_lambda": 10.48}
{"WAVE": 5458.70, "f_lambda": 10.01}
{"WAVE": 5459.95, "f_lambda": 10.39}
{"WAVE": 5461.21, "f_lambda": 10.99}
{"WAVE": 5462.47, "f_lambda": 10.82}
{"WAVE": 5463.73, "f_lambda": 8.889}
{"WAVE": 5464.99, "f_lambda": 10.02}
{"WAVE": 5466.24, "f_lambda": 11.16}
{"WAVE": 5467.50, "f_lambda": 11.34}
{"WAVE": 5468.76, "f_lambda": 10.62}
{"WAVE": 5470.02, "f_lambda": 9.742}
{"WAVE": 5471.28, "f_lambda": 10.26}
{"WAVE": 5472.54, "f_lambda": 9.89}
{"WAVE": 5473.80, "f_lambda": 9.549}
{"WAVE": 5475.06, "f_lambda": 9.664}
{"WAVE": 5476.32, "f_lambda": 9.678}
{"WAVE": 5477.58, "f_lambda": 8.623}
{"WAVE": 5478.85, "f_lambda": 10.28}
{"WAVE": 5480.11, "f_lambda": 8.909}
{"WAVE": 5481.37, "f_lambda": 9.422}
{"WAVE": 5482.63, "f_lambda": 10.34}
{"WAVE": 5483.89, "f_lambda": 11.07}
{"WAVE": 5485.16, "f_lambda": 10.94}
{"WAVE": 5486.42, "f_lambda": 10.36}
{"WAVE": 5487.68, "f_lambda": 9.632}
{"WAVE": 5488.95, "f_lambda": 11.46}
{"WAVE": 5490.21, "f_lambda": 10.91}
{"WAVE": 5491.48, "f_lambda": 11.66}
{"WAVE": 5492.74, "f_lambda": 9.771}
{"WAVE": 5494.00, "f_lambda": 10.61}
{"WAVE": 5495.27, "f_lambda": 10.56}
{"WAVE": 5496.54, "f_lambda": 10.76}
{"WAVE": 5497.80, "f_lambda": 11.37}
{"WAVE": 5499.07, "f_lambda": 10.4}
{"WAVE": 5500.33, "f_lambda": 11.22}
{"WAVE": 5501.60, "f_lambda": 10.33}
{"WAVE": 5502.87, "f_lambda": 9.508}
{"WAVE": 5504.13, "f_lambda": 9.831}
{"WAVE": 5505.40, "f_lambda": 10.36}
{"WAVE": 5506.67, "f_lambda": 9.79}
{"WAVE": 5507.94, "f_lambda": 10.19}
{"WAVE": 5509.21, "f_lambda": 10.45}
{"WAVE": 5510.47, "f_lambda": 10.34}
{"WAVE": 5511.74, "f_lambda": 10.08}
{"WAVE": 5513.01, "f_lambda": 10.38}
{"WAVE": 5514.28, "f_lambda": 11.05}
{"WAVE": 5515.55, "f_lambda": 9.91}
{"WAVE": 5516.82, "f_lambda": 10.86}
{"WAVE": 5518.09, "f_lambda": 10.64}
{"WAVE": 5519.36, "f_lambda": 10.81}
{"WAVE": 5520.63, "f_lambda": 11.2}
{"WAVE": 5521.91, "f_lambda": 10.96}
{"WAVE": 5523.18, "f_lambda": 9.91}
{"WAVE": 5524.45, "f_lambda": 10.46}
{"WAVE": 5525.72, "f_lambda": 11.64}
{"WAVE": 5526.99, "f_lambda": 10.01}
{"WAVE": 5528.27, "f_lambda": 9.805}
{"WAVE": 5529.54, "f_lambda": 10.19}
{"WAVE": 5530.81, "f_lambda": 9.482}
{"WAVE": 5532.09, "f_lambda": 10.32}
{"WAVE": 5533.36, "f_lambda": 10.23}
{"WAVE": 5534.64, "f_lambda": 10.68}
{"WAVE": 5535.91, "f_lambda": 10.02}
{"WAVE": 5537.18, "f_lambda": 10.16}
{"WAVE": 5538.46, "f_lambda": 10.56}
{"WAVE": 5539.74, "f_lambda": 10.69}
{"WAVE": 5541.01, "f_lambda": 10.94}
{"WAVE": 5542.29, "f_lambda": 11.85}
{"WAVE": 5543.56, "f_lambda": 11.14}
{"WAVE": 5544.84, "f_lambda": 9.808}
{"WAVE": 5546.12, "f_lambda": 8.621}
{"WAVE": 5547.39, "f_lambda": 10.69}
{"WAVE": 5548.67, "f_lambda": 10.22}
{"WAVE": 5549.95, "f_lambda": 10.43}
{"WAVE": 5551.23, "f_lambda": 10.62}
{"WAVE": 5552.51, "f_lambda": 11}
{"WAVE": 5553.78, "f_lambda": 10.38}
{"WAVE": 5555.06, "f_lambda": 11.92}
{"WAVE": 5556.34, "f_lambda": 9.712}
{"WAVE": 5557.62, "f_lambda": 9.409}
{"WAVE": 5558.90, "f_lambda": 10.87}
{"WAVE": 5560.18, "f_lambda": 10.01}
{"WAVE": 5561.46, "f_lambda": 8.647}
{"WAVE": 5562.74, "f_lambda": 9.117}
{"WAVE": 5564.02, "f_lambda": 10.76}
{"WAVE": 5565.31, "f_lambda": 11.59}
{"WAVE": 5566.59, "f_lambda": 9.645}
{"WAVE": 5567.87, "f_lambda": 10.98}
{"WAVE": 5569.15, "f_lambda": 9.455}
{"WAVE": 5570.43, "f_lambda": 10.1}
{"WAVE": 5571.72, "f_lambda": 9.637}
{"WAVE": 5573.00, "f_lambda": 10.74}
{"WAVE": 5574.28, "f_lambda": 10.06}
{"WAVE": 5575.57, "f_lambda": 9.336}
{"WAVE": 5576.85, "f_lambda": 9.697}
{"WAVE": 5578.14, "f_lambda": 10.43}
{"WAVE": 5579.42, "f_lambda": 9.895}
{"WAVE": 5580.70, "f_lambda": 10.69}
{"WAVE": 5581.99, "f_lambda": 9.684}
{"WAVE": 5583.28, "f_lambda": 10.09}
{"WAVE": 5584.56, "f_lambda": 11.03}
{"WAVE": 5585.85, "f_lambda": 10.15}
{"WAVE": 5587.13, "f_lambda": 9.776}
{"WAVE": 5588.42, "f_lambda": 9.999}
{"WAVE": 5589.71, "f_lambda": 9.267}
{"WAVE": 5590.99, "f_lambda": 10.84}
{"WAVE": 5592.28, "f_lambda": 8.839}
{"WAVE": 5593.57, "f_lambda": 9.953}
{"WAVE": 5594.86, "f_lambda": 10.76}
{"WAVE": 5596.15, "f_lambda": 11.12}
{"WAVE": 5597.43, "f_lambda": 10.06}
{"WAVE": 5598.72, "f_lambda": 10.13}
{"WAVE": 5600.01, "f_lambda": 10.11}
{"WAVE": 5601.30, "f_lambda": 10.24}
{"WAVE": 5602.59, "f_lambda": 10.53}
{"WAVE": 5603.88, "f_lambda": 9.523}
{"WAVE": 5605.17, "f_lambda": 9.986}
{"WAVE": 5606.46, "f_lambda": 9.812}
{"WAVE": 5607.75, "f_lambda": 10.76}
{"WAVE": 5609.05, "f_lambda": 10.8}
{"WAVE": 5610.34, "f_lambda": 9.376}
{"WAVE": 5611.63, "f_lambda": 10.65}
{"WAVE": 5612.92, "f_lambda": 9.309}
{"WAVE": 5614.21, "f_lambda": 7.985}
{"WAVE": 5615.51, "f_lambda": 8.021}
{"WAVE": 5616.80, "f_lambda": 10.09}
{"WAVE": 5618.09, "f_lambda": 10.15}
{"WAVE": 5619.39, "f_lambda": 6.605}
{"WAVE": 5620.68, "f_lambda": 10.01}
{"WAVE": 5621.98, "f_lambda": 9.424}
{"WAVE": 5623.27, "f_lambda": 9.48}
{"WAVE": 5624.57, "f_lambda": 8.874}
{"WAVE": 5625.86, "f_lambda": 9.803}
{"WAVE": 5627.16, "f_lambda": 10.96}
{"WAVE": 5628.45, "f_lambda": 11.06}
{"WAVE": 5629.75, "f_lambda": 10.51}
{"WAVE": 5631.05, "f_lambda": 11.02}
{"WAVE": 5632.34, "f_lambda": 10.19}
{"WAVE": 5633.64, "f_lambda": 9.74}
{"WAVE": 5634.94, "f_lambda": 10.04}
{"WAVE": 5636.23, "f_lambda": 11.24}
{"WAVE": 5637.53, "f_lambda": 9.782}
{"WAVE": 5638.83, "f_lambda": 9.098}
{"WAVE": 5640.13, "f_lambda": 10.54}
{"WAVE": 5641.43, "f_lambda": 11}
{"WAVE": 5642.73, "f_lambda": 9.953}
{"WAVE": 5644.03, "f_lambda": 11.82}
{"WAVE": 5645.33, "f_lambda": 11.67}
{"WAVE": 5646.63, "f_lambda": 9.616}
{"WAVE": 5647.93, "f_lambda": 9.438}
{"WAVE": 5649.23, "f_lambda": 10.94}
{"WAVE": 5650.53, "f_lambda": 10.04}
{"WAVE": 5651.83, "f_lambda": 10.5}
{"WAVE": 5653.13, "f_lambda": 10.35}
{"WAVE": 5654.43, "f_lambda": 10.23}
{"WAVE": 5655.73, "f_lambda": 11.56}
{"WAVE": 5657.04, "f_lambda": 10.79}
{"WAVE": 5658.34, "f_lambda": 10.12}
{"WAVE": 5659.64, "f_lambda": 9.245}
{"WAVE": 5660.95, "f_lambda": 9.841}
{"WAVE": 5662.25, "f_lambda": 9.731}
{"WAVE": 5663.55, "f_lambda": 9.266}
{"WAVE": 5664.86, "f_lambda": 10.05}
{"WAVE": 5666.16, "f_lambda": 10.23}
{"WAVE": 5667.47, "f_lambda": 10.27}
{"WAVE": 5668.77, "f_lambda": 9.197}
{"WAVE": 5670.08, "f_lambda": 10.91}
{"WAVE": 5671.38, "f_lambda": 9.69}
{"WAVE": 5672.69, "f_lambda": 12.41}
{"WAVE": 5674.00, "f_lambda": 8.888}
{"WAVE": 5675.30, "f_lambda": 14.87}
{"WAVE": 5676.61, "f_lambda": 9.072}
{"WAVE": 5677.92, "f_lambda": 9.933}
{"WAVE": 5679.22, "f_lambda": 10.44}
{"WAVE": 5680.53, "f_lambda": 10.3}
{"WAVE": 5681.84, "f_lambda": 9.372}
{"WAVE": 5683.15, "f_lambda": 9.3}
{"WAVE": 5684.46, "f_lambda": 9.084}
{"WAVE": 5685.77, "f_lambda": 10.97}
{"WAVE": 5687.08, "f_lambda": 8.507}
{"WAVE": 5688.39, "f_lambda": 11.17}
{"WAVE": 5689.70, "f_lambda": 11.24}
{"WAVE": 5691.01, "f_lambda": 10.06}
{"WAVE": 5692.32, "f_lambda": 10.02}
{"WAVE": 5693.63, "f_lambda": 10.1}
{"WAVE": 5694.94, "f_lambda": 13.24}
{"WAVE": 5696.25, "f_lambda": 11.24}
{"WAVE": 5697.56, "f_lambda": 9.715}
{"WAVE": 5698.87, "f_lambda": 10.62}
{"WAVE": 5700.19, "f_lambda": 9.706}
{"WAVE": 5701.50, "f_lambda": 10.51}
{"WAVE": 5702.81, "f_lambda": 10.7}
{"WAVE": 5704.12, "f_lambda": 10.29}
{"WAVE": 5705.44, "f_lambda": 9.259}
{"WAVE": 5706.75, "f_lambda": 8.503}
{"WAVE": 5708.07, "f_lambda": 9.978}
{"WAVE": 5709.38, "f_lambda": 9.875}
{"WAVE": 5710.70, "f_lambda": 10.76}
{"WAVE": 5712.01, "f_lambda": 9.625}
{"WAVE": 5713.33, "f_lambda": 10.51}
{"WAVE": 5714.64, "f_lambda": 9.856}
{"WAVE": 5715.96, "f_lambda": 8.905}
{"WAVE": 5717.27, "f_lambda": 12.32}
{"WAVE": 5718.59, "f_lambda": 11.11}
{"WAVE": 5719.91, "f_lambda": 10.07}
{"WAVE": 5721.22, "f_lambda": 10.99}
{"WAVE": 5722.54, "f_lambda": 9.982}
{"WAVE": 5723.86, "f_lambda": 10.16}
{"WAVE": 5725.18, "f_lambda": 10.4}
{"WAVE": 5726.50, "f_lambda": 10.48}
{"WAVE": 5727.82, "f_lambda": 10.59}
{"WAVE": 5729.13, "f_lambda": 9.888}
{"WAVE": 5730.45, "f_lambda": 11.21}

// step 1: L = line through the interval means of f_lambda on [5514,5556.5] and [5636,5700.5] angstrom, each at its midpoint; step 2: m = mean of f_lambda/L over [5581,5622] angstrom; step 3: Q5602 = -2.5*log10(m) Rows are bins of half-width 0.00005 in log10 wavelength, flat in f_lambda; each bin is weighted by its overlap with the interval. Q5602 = 0.061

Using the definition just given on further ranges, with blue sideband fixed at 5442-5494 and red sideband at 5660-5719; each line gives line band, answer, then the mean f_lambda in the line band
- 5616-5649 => 0.020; 10.1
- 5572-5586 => 0.016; 10.2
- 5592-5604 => 0.011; 10.2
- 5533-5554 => -0.017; 10.5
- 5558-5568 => 0.018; 10.1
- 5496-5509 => -0.004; 10.4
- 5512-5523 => -0.034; 10.7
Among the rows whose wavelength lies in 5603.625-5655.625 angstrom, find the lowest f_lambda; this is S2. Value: 6.605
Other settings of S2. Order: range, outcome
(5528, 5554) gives 8.621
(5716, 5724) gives 9.982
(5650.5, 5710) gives 8.503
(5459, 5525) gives 8.623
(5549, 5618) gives 7.985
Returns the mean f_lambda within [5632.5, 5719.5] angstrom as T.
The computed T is 10.3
